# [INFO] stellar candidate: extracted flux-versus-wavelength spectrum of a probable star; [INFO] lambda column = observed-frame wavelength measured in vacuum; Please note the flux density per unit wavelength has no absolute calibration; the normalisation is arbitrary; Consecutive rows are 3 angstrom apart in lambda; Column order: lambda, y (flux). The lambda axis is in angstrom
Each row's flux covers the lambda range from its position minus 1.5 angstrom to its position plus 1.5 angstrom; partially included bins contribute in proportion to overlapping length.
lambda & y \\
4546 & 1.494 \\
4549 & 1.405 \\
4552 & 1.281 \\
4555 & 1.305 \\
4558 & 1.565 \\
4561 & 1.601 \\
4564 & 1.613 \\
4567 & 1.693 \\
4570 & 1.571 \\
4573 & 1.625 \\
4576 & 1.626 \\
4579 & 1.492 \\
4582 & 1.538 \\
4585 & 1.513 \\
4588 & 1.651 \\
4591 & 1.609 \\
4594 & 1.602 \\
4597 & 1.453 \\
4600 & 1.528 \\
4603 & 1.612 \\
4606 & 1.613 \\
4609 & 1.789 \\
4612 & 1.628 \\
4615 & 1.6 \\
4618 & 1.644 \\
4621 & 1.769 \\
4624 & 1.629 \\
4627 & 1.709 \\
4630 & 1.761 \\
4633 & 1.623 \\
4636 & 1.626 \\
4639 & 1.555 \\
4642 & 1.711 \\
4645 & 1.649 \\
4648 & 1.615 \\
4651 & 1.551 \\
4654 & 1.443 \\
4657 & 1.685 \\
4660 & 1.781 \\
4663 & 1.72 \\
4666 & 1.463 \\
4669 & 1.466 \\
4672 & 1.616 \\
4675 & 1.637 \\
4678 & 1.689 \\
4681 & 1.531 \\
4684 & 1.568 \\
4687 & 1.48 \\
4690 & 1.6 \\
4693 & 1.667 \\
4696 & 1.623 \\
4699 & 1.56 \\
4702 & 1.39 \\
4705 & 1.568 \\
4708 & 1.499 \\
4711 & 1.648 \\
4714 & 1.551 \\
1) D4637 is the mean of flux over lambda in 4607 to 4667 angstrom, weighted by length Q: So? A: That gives 1.65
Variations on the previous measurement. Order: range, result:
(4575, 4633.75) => 1.62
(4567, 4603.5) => 1.57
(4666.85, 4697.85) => 1.58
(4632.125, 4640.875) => 1.6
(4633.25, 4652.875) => 1.61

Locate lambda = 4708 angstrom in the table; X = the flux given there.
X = 1.499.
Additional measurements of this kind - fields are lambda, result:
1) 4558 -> 1.565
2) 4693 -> 1.667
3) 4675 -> 1.637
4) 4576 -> 1.626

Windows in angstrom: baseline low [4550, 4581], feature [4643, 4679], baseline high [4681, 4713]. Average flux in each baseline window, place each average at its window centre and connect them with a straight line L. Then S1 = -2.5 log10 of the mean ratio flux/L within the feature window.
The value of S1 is -0.04 mag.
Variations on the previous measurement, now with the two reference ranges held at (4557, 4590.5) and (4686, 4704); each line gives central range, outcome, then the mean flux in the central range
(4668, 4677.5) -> -0.02 mag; 1.59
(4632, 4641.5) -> -0.03 mag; 1.61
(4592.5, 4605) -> 0.02 mag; 1.55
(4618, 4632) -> -0.09 mag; 1.71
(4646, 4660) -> -0.02 mag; 1.6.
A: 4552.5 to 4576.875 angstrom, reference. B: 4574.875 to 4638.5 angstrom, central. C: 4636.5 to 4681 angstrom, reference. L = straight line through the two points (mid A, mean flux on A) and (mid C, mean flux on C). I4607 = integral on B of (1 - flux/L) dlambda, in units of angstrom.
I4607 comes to -1.4 angstrom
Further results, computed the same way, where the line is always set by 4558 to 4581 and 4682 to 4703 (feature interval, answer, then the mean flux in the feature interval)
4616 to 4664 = -2.4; 1.65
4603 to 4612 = -0.5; 1.67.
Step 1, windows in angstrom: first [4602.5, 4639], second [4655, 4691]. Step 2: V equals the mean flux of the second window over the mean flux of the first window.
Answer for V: 0.96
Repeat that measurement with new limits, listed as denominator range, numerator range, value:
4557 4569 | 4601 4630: 1.03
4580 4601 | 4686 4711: 1.00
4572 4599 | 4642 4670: 1.03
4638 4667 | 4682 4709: 0.96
